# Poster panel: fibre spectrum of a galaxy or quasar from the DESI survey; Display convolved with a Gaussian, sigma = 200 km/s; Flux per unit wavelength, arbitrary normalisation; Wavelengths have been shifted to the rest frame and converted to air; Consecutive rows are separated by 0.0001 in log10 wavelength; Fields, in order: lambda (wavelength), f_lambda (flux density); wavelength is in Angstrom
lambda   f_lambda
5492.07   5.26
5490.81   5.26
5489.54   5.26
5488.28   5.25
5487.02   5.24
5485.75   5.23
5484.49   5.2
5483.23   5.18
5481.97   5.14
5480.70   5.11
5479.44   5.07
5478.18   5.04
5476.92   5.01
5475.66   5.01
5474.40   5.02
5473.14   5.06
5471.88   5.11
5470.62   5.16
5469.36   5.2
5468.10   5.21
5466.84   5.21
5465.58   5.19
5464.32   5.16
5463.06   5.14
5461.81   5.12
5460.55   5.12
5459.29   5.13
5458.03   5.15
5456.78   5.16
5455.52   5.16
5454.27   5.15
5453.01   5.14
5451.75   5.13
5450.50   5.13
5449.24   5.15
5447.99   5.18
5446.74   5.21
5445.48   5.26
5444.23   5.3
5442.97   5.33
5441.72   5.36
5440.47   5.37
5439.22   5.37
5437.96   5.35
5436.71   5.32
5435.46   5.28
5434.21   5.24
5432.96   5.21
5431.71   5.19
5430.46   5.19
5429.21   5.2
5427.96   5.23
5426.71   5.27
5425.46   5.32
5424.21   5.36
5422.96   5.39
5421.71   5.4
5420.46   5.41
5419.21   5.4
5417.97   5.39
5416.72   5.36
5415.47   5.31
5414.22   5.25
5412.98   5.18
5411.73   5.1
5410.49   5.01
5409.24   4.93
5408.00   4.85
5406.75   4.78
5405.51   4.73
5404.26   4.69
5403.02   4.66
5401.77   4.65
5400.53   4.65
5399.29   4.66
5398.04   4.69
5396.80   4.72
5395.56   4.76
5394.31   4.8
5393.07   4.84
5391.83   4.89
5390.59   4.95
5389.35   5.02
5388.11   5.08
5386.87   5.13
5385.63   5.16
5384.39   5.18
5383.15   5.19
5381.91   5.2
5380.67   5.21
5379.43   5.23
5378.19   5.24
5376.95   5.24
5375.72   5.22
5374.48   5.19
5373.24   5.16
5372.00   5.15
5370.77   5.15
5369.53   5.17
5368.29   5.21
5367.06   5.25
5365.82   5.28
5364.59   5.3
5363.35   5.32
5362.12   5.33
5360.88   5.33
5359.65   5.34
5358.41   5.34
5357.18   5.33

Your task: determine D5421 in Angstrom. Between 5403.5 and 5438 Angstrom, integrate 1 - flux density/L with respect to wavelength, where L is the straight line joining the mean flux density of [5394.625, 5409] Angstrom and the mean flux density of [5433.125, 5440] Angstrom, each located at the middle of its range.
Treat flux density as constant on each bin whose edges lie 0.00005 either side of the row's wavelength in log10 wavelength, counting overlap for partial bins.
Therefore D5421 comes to -1.01 Angstrom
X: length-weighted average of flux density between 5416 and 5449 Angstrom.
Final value 5.3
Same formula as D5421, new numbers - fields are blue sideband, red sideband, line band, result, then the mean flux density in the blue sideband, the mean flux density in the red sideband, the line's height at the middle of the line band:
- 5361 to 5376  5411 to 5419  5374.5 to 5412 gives 2.2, 5.23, 5.27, 5.25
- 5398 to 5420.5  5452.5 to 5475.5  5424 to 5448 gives -1.0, 4.98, 5.14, 5.06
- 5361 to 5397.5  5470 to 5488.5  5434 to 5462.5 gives -0.6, 5.12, 5.12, 5.12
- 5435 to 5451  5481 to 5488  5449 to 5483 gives 0.7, 5.28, 5.19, 5.23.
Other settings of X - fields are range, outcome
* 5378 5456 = 5.12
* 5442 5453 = 5.21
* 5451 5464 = 5.14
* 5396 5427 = 5.04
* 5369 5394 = 5.13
